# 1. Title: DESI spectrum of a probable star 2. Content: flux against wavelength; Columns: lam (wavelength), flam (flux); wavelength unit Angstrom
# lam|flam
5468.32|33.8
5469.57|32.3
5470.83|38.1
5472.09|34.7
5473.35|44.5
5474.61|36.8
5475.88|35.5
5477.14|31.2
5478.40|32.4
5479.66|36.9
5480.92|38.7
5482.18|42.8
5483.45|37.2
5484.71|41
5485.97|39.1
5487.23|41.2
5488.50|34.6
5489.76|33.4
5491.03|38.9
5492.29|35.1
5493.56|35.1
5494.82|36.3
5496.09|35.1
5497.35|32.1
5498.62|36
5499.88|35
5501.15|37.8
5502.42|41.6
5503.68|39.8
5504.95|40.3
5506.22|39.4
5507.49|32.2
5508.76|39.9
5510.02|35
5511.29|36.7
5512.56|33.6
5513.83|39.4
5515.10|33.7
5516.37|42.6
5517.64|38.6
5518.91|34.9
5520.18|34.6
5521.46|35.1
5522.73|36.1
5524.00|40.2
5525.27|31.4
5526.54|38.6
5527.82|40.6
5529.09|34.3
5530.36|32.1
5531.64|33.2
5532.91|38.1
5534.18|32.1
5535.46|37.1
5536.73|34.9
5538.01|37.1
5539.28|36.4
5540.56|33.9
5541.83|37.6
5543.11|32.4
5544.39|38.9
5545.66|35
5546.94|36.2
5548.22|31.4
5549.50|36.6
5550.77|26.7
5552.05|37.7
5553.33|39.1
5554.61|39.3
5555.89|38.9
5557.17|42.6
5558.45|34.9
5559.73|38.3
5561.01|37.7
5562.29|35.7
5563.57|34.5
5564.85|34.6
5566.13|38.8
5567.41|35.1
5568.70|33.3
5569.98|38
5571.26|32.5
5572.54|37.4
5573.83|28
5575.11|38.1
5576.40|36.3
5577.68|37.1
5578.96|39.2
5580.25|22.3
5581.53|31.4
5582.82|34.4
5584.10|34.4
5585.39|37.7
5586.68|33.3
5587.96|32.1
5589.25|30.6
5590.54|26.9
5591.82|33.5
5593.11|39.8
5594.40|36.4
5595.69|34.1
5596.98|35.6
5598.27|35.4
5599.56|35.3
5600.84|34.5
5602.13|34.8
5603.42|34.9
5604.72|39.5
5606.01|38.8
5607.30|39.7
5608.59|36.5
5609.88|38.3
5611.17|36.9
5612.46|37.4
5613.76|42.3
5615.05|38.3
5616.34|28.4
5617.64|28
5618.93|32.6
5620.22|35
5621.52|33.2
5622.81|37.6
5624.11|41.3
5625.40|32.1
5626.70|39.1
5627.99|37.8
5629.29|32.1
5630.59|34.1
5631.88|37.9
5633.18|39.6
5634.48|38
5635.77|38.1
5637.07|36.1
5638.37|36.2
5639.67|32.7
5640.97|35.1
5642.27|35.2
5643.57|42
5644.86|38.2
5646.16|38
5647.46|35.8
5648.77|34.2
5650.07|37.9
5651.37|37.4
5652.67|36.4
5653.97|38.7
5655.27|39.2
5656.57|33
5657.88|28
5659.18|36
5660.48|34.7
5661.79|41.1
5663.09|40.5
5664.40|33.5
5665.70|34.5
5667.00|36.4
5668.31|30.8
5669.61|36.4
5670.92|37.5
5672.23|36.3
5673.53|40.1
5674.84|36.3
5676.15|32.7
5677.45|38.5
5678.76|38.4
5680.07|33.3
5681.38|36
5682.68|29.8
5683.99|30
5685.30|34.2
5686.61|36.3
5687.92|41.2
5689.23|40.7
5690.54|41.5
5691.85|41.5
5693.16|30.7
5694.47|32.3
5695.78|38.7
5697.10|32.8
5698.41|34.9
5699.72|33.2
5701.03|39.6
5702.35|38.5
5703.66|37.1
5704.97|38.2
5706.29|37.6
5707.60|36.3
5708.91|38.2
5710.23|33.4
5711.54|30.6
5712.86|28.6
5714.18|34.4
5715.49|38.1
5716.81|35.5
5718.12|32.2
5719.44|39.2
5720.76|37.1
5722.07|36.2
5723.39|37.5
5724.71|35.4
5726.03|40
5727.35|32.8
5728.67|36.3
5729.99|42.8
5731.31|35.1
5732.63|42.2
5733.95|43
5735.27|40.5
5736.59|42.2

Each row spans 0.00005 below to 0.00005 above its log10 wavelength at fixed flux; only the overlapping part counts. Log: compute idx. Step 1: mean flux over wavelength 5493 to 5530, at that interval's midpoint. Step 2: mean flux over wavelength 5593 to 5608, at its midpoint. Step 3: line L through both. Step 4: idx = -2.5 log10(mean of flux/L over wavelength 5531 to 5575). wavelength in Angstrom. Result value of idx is 0.03 mag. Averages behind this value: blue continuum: 36.7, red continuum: 36.4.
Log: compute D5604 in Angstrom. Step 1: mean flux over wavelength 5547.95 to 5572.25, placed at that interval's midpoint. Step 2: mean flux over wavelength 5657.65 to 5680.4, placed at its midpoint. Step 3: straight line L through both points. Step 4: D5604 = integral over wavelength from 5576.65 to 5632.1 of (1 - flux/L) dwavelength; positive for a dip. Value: 1.5 Angstrom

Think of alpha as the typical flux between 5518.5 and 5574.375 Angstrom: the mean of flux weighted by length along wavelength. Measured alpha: 35.7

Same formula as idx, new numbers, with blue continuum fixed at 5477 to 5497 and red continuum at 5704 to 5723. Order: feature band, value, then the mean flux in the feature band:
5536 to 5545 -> 0.02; 35.9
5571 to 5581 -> 0.08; 33.9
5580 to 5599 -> 0.09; 33.4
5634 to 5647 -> -0.03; 37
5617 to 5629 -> 0.03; 35.1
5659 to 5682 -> -0.02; 36.3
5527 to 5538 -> 0.04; 35.4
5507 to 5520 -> 0.00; 36.7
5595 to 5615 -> -0.02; 37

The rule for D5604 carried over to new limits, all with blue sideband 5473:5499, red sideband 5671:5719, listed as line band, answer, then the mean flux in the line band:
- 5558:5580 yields 0.5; 35.6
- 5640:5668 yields -0.3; 36.4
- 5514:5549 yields 0.7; 35.9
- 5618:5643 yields 0.1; 35.9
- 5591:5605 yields 0.3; 35.6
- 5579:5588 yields 0.9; 32.7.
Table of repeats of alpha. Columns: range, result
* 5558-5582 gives 34.9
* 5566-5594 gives 34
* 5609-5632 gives 35.7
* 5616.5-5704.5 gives 36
